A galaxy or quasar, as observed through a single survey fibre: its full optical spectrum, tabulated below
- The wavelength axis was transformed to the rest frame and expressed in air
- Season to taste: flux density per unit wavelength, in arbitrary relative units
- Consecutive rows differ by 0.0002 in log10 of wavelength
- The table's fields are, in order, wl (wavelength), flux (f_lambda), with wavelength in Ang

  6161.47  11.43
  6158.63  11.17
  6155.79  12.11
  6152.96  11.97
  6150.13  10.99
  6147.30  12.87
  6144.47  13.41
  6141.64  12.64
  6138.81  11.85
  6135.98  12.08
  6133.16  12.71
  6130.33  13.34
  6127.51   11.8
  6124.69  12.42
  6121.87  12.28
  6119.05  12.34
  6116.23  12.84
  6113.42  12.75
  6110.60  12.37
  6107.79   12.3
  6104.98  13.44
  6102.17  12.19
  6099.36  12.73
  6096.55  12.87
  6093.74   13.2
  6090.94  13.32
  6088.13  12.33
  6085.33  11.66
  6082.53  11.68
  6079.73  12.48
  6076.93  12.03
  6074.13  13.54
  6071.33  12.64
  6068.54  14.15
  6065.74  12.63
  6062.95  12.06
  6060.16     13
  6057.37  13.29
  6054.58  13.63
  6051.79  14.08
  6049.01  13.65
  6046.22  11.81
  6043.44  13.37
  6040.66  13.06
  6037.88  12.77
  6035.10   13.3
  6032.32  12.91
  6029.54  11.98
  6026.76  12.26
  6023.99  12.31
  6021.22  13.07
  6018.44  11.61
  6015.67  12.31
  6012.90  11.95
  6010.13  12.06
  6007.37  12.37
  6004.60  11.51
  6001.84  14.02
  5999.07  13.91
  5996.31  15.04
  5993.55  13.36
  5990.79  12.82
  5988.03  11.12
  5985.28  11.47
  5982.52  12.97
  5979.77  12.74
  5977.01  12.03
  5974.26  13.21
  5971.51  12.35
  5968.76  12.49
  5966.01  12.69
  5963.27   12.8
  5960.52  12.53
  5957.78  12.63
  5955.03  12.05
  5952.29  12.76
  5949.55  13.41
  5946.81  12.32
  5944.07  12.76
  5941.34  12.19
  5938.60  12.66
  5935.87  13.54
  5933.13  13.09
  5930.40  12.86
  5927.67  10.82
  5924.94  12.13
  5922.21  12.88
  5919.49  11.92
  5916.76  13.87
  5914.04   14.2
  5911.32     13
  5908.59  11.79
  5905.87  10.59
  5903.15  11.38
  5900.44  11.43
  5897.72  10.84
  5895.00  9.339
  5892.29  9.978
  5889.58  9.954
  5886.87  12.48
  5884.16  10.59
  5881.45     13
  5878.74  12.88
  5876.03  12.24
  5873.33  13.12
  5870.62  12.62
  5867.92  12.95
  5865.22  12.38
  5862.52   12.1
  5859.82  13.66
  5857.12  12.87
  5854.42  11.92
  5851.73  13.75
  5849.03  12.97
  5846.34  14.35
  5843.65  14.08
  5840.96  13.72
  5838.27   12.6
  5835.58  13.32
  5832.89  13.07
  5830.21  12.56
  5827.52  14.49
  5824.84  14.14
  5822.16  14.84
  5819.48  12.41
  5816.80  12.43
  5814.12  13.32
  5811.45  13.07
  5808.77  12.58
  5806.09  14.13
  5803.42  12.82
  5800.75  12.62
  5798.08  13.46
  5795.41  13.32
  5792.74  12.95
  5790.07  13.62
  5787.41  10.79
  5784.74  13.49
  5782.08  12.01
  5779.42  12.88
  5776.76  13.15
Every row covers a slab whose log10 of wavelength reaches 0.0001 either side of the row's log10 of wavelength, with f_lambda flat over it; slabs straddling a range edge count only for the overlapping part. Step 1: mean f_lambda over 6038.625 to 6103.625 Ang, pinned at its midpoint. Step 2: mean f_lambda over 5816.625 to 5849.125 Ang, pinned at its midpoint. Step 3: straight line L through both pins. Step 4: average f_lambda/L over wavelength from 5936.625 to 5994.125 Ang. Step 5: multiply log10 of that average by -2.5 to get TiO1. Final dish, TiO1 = 0.05 mag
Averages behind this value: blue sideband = 13.5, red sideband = 12.8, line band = 12.5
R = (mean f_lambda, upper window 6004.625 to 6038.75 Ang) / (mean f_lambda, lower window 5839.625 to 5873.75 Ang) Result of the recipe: 0.94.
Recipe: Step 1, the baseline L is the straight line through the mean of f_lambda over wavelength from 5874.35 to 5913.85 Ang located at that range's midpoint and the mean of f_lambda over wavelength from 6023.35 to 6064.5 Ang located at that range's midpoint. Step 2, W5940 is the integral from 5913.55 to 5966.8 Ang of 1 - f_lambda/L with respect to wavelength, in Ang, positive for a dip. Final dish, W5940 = -3.4 Ang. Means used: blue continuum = 11.5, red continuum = 12.9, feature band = 12.7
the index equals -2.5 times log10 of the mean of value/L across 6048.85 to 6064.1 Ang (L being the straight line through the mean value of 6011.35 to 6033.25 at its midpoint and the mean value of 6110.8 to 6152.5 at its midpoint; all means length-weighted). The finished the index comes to -0.080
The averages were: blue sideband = 12.3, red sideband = 12.4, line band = 13.3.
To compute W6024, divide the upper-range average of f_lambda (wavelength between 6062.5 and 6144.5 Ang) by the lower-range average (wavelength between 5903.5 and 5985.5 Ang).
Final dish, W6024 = 1.0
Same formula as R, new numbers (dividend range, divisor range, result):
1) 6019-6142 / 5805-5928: 1.01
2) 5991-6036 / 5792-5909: 1.01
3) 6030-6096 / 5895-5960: 1.04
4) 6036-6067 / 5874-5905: 1.15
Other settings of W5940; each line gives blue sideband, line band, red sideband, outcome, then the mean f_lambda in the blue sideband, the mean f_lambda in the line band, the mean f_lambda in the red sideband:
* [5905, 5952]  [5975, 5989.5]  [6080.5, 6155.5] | 0.5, 12.6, 12.1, 12.5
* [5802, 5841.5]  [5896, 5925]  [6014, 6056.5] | 2.1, 13.3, 12.2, 12.8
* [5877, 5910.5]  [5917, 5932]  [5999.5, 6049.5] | -0.9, 11.2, 12.3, 12.6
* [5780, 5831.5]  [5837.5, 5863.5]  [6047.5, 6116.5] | -0.3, 13.1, 13.2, 12.8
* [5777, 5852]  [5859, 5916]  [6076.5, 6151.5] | 4.8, 13.2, 11.9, 12.5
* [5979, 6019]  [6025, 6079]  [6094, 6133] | -1.4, 12.6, 12.9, 12.6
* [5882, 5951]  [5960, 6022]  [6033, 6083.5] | -0.6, 12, 12.6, 13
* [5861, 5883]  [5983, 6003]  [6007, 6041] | -1.0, 12.6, 13.1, 12.4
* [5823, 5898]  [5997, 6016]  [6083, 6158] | -0.2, 12.6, 12.7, 12.5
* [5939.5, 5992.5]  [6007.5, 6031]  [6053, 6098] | 0.8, 12.5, 12.2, 12.8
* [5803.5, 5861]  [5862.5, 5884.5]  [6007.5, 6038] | 1.0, 13.3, 12.5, 12.4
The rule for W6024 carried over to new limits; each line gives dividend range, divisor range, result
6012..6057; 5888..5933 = 1.09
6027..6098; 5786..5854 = 0.97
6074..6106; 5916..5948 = 1.00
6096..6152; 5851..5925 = 1.03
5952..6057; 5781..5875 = 0.97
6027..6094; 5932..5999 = 1.01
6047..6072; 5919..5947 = 1.06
